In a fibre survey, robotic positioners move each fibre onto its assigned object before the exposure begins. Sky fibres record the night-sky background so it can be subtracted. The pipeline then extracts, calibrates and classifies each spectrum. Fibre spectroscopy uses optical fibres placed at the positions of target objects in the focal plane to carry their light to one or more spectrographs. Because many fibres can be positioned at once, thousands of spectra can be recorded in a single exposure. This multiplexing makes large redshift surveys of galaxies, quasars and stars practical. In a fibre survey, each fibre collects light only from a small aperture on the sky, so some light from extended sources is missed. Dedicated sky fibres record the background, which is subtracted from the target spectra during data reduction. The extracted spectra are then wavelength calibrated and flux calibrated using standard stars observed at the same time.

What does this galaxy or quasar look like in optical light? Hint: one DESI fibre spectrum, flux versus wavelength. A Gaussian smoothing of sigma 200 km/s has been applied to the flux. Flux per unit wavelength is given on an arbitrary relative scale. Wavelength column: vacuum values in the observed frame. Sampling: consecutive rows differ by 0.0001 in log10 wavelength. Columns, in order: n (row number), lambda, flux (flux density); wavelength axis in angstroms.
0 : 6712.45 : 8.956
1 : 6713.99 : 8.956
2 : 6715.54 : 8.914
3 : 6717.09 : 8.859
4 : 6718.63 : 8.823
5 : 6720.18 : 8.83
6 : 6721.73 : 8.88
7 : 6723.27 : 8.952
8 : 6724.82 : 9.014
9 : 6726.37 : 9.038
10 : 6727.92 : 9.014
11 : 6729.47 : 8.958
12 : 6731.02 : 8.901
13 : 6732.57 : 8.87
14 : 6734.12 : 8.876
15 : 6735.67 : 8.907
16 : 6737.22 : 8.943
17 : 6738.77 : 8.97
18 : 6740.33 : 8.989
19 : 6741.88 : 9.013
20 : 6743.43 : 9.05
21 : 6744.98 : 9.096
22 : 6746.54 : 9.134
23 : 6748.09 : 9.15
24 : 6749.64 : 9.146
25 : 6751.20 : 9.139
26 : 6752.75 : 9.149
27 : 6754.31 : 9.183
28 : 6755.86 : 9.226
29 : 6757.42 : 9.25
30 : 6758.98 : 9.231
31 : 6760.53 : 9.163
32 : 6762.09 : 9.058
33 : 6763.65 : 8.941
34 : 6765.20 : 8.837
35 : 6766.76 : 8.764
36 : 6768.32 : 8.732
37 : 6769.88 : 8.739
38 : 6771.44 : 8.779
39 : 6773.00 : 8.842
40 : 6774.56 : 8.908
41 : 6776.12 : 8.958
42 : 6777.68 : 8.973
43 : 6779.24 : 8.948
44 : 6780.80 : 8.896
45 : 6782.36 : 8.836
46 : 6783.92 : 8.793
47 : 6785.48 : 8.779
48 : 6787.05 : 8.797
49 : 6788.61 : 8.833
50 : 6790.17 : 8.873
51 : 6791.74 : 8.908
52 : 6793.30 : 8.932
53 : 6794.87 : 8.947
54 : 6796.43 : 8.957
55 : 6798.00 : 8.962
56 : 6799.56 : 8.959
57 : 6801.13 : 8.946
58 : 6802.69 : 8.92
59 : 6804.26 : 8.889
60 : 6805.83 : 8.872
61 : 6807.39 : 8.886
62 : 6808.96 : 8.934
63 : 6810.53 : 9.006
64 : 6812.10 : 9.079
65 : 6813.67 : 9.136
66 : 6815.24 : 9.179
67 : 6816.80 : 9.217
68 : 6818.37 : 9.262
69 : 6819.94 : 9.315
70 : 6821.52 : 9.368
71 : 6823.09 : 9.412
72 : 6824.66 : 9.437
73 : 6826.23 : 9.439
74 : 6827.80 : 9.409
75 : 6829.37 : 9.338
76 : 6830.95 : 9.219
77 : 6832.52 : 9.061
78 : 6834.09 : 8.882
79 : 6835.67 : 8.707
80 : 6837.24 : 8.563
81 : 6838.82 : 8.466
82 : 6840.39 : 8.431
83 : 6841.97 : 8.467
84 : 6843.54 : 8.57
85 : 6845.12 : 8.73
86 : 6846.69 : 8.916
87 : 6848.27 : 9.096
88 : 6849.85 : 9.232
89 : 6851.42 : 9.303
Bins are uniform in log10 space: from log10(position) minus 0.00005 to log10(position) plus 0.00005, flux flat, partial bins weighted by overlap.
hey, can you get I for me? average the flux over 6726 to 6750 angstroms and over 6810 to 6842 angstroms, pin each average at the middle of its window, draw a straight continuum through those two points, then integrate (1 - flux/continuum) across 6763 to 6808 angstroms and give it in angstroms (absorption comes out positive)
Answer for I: 0.83 angstroms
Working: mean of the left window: 9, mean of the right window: 9.08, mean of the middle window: 8.88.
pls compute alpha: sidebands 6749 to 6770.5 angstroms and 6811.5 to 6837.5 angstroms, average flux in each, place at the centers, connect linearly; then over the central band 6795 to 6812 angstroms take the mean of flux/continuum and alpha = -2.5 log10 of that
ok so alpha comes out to 0.024 mag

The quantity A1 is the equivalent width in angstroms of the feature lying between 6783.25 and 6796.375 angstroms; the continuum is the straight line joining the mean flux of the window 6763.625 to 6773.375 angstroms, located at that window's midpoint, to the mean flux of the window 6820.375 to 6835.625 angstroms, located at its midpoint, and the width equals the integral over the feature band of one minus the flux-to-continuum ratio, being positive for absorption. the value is 0.1 angstroms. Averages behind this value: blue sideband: 8.79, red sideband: 9.25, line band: 8.86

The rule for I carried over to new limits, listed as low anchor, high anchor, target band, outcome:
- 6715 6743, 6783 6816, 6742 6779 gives -0.36 angstroms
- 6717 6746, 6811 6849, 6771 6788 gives 0.23 angstroms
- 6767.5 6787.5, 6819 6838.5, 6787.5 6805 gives 0.08 angstroms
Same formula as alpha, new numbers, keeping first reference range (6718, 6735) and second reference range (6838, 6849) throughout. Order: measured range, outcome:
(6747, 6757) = -0.036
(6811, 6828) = -0.069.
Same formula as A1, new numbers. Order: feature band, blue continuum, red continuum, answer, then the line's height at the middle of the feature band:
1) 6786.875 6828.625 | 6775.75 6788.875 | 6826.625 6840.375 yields -0.8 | 8.9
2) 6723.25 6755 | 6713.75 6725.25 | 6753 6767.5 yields -0.1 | 8.98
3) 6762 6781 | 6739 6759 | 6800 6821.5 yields 0.5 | 9.1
